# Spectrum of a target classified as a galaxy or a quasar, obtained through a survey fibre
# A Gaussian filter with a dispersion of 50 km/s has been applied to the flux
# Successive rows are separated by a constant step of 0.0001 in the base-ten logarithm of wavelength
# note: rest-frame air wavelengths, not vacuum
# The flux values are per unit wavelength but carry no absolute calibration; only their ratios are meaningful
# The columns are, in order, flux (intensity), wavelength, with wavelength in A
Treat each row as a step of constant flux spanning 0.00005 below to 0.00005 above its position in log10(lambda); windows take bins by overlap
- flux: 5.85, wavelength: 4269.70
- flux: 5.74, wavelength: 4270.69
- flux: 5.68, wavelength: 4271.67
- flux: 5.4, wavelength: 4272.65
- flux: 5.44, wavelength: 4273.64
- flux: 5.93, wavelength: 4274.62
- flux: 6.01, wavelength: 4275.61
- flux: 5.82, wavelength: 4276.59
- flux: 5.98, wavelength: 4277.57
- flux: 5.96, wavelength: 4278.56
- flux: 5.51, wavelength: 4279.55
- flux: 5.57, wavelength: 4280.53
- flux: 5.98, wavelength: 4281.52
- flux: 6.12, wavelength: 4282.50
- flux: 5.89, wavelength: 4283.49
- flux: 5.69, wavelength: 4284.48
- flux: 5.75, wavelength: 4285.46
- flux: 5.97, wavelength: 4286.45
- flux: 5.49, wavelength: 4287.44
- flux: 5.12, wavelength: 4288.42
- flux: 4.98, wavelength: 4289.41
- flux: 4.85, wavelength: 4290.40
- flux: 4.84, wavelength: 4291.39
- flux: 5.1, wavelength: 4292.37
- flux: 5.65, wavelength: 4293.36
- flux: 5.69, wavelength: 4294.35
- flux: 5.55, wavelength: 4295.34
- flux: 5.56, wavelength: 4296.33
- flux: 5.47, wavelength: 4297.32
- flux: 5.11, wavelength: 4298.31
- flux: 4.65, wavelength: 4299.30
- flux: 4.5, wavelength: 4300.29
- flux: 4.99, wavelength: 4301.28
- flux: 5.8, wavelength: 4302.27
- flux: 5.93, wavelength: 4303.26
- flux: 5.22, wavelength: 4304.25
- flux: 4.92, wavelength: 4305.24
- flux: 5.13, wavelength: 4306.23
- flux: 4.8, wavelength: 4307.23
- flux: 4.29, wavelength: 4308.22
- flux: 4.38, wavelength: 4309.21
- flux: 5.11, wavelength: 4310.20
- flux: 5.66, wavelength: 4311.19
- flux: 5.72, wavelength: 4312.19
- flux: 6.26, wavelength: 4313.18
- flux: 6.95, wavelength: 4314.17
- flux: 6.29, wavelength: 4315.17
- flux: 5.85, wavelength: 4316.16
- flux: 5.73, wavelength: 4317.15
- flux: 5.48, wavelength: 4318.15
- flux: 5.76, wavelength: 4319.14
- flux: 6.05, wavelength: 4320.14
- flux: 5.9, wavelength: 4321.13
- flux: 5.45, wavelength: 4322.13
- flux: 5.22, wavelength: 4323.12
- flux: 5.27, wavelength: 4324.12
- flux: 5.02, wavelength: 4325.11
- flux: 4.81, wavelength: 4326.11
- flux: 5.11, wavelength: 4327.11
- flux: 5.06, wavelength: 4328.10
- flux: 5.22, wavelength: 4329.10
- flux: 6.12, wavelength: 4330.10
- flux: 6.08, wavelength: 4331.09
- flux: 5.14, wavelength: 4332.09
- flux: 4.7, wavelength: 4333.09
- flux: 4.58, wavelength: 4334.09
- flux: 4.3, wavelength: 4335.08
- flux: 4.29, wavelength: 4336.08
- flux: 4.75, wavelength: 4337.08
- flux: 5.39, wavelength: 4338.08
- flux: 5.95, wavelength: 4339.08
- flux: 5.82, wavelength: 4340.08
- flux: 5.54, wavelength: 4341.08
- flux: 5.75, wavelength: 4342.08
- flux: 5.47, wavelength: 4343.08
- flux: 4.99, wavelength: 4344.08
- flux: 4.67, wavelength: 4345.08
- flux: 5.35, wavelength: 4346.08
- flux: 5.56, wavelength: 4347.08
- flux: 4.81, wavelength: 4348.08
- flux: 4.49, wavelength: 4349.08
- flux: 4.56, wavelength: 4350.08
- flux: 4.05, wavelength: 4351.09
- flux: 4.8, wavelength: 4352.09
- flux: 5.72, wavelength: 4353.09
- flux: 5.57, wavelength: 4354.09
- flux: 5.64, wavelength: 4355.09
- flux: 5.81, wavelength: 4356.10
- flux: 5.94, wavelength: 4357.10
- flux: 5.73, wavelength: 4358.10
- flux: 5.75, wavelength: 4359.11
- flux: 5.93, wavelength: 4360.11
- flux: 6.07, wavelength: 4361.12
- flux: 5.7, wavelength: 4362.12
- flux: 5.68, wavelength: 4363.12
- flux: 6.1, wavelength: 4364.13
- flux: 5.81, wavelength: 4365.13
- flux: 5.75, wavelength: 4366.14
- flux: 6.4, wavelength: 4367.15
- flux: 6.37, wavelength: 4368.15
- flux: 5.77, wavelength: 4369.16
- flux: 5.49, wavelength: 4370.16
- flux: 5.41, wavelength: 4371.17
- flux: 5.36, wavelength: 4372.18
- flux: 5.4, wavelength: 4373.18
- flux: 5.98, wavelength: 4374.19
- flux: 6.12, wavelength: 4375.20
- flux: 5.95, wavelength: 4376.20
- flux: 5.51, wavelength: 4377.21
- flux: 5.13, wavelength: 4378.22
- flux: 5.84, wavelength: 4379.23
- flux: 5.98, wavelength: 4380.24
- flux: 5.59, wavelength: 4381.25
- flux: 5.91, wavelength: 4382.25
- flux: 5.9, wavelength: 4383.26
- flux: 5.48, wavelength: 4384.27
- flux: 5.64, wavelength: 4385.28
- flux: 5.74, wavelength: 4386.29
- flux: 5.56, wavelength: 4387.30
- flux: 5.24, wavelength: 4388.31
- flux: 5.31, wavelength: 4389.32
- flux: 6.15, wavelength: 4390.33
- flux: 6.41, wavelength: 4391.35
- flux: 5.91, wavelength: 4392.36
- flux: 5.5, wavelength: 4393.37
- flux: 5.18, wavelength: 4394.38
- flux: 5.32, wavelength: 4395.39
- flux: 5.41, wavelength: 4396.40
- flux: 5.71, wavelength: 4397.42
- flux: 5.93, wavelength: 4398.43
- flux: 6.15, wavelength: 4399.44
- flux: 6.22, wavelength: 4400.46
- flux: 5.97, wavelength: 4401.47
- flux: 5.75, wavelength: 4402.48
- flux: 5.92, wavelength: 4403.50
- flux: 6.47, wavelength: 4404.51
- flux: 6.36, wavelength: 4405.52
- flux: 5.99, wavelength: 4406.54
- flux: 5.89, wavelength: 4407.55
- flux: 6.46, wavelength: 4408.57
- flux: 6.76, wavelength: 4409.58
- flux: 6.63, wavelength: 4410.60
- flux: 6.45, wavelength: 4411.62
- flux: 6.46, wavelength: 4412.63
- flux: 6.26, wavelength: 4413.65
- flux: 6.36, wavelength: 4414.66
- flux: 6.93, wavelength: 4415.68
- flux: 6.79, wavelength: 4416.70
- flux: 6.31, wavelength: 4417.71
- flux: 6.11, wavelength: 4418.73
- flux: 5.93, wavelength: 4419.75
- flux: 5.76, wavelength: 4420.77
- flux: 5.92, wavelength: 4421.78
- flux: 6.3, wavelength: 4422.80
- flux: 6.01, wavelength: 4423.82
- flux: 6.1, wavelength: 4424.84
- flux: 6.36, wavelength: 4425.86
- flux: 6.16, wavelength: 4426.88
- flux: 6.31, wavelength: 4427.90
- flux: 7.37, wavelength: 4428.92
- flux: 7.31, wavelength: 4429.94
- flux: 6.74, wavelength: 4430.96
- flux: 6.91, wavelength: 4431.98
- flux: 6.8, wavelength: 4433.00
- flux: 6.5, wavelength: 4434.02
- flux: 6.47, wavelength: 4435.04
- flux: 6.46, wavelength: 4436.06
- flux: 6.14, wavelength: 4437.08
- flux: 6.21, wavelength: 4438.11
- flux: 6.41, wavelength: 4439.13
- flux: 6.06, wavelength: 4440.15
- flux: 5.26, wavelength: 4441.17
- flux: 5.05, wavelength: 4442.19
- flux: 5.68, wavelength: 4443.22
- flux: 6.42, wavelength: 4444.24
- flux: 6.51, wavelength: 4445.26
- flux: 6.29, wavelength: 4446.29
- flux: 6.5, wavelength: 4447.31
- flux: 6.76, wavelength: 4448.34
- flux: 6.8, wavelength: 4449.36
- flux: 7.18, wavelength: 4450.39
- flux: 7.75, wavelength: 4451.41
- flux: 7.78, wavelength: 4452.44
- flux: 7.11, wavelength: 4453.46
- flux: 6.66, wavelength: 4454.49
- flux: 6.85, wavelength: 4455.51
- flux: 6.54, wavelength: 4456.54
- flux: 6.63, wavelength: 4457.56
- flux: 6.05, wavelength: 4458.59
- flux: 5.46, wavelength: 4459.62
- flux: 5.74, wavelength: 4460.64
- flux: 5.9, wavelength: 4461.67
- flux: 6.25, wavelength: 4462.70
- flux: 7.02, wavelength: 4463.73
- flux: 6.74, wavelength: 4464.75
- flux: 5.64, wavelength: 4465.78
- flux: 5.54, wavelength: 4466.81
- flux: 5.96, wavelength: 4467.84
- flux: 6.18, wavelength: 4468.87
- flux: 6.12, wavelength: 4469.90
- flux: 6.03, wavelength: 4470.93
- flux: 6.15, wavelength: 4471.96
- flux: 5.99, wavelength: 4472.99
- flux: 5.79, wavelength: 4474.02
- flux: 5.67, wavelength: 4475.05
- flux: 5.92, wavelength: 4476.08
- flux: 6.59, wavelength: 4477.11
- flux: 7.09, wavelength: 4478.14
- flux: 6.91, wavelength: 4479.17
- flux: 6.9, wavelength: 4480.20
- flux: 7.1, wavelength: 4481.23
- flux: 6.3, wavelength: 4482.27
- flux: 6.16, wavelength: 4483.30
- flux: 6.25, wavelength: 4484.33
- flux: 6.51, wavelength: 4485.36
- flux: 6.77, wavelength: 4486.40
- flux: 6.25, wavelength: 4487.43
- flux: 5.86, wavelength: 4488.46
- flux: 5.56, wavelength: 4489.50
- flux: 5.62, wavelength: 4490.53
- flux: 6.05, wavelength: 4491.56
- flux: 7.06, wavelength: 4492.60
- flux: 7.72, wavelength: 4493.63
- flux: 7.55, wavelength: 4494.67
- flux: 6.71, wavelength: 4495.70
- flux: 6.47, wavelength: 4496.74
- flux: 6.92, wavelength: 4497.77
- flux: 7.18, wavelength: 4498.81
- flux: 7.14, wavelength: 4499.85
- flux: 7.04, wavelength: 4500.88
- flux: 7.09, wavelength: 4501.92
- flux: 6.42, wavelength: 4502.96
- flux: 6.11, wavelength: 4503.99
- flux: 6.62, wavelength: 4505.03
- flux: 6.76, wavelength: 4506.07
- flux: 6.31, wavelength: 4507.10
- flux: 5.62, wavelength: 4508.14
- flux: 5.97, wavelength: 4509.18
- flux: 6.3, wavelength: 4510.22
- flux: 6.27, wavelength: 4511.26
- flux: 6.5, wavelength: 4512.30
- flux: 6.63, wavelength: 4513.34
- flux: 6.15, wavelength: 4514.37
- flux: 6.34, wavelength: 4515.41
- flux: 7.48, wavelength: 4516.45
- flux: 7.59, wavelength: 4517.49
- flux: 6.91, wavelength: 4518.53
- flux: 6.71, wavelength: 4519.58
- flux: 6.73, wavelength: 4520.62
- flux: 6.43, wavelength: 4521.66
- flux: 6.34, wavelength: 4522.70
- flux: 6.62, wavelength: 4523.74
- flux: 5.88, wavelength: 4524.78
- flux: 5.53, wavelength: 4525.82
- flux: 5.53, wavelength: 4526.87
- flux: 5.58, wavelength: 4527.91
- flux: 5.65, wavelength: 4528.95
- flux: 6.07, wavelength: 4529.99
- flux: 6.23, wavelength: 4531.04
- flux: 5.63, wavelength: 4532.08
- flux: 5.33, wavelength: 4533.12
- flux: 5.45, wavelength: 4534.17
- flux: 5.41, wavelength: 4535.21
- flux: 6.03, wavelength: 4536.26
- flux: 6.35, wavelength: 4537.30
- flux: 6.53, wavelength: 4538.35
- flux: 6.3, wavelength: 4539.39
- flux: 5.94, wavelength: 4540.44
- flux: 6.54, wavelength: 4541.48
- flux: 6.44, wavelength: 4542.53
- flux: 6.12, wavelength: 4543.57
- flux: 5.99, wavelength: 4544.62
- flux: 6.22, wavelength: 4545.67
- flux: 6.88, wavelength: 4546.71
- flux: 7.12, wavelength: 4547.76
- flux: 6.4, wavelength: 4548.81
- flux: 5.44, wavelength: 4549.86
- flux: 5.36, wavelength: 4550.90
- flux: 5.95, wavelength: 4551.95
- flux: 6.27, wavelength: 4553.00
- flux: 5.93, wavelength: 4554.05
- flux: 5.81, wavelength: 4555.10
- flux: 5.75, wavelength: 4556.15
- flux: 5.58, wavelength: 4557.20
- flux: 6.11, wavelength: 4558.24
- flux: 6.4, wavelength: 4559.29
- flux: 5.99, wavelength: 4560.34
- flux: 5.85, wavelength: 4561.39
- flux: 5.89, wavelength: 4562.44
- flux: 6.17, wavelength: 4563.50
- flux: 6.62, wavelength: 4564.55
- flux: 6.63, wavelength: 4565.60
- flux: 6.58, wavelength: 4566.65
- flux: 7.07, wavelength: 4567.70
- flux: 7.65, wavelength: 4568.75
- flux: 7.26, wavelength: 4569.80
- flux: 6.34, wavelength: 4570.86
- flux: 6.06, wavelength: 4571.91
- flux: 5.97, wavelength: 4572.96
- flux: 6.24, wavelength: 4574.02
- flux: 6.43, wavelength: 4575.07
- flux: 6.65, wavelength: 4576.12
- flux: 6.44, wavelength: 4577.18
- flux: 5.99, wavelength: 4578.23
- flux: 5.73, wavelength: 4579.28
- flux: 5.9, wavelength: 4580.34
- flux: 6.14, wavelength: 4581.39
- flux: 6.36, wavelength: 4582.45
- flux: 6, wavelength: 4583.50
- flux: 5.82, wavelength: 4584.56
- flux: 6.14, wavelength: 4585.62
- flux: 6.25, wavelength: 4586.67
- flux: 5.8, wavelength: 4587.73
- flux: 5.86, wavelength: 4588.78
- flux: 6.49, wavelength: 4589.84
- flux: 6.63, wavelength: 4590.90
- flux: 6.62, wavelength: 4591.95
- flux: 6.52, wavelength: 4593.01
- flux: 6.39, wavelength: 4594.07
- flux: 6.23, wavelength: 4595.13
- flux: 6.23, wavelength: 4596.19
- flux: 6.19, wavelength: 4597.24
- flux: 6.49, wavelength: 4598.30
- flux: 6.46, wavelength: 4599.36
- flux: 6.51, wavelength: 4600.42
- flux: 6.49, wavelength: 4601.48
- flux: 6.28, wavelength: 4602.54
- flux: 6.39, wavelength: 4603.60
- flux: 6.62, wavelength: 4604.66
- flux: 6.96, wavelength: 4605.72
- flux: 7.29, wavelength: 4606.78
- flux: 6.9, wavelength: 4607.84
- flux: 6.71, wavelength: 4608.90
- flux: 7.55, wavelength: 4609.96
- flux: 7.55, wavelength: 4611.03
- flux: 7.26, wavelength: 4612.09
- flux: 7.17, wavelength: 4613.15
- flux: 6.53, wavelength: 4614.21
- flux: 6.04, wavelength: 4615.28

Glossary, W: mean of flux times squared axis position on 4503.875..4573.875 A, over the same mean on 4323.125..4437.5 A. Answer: 1.16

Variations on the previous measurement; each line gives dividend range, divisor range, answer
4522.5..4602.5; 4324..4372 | 1.26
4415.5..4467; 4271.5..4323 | 1.24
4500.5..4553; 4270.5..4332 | 1.26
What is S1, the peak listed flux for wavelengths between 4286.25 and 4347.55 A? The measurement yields 6.95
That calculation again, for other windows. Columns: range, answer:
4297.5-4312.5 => 5.93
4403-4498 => 7.78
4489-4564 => 7.72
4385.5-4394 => 6.41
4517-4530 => 7.59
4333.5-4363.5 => 6.07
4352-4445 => 7.37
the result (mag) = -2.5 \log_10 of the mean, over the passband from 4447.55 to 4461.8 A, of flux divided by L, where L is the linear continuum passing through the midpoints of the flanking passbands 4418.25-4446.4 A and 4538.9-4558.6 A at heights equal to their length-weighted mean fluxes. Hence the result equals -0.073 mag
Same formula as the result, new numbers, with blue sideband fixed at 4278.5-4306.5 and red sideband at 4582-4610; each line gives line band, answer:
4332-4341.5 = 0.107 mag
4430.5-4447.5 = -0.063 mag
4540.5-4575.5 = 0.006 mag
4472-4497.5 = -0.068 mag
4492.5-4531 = -0.065 mag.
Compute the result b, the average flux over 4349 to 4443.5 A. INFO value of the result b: 5.95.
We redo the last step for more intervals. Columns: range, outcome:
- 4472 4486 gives 6.39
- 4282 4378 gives 5.43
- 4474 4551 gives 6.37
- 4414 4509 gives 6.43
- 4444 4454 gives 6.92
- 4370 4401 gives 5.69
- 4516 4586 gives 6.21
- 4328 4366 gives 5.35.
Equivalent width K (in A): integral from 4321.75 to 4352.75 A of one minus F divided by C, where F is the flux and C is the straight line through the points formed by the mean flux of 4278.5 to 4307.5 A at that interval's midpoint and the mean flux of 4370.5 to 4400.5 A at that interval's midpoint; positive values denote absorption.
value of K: 2.4 A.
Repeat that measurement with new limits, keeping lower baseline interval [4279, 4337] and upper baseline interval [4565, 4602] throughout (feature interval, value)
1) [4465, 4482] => -0.8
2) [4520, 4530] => 0.2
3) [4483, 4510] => -2.1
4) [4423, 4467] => -4.3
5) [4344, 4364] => 0.6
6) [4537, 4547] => -0.2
